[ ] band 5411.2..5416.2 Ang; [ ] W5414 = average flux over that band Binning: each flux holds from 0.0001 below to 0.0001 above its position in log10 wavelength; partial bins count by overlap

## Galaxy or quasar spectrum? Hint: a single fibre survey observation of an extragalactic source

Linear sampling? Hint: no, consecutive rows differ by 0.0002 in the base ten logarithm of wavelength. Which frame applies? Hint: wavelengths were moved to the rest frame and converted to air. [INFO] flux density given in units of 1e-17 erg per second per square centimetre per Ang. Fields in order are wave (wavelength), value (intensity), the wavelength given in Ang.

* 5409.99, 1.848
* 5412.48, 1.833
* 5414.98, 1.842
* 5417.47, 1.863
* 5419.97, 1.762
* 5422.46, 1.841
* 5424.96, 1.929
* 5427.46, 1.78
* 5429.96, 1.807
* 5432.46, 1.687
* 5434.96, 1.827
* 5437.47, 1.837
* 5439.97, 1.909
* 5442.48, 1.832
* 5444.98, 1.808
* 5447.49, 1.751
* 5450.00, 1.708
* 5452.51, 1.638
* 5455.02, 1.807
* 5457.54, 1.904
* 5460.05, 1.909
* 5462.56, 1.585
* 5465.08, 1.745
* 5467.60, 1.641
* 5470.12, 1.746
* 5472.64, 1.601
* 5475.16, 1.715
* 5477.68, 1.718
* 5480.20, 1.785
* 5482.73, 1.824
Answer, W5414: 1.84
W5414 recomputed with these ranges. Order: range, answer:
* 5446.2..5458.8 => 1.76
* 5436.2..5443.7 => 1.86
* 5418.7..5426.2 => 1.84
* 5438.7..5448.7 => 1.83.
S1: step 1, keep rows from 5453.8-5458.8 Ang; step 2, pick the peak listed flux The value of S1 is 1.904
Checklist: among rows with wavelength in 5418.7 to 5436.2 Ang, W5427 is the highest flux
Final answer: 1.929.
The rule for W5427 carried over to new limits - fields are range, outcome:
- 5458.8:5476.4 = 1.909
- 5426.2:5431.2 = 1.807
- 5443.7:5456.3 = 1.808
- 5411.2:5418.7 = 1.863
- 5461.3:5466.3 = 1.745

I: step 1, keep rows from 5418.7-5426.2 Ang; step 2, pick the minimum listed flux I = 1.762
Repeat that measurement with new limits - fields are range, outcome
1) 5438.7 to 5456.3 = 1.638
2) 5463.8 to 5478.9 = 1.601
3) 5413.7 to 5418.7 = 1.842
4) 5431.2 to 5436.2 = 1.687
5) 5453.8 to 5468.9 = 1.585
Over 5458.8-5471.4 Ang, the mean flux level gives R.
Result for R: 1.72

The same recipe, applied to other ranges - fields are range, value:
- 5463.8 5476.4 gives 1.69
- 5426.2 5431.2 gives 1.79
